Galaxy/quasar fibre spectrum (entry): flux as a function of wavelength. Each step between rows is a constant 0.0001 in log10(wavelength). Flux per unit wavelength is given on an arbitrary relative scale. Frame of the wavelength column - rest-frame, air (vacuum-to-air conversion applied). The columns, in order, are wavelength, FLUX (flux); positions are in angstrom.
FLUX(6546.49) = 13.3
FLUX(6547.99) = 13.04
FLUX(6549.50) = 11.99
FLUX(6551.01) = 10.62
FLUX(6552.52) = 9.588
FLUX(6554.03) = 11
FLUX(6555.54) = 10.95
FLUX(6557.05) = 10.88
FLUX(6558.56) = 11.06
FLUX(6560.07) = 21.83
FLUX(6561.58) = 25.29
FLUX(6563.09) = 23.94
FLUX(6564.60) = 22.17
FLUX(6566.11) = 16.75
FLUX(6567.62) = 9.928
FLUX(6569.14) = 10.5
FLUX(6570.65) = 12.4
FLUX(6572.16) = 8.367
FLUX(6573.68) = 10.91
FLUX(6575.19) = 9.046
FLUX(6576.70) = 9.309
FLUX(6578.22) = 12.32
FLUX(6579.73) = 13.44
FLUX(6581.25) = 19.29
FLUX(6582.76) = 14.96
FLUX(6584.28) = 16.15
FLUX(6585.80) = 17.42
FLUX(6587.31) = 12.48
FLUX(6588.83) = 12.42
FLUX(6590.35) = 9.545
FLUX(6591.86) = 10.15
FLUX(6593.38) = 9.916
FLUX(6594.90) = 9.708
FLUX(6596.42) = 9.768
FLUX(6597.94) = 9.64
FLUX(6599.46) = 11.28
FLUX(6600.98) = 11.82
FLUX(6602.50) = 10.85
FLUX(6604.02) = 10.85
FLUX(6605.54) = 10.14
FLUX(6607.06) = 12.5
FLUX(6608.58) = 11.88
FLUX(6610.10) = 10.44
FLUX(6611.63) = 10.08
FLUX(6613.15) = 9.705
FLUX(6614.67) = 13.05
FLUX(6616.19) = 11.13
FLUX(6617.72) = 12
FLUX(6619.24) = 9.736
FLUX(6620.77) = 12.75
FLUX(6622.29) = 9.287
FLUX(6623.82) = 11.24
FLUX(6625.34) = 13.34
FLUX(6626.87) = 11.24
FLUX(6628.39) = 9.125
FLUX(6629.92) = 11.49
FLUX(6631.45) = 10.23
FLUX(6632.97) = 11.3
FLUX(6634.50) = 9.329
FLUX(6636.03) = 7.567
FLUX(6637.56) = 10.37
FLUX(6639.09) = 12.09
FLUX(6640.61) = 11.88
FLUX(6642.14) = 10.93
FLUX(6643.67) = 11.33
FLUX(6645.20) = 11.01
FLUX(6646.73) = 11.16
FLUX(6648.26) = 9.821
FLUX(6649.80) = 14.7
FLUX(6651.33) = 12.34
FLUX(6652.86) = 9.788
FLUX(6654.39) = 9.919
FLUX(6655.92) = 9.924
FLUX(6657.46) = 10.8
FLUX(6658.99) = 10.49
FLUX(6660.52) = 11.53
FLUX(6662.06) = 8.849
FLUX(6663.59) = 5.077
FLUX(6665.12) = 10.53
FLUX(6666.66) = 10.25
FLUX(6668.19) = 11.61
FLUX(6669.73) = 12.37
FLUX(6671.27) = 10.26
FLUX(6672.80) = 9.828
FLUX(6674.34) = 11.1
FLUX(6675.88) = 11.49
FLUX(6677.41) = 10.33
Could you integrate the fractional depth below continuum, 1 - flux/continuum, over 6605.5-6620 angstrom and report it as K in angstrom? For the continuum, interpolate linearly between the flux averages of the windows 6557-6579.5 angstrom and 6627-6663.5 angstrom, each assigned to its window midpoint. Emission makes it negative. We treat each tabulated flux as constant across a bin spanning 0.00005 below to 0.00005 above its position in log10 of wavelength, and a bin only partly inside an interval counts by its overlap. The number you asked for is 1.3 angstrom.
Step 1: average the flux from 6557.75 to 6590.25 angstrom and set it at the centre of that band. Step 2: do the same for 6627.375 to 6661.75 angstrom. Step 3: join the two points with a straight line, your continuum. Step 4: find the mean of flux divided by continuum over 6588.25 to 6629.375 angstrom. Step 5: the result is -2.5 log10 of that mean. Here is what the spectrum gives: 0.17 mag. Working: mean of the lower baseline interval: 14.6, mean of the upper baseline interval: 10.8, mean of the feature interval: 10.9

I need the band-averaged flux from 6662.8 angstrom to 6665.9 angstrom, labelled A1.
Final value 7.83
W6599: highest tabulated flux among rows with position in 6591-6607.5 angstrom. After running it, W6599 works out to 12.5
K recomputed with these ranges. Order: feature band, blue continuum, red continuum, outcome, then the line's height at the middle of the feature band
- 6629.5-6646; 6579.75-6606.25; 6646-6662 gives 0.9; 11.3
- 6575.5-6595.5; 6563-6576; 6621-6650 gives -0.2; 12.7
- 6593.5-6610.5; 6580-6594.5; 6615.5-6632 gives 2.3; 12.5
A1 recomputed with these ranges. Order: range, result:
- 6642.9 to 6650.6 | 11.6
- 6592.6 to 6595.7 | 9.8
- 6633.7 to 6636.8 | 8.46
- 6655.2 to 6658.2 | 10.3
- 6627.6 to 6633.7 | 10.5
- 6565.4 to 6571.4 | 12.4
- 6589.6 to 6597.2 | 9.82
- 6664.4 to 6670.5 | 11.2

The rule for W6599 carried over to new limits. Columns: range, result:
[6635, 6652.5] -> 14.7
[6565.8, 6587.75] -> 19.29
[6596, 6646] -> 13.34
